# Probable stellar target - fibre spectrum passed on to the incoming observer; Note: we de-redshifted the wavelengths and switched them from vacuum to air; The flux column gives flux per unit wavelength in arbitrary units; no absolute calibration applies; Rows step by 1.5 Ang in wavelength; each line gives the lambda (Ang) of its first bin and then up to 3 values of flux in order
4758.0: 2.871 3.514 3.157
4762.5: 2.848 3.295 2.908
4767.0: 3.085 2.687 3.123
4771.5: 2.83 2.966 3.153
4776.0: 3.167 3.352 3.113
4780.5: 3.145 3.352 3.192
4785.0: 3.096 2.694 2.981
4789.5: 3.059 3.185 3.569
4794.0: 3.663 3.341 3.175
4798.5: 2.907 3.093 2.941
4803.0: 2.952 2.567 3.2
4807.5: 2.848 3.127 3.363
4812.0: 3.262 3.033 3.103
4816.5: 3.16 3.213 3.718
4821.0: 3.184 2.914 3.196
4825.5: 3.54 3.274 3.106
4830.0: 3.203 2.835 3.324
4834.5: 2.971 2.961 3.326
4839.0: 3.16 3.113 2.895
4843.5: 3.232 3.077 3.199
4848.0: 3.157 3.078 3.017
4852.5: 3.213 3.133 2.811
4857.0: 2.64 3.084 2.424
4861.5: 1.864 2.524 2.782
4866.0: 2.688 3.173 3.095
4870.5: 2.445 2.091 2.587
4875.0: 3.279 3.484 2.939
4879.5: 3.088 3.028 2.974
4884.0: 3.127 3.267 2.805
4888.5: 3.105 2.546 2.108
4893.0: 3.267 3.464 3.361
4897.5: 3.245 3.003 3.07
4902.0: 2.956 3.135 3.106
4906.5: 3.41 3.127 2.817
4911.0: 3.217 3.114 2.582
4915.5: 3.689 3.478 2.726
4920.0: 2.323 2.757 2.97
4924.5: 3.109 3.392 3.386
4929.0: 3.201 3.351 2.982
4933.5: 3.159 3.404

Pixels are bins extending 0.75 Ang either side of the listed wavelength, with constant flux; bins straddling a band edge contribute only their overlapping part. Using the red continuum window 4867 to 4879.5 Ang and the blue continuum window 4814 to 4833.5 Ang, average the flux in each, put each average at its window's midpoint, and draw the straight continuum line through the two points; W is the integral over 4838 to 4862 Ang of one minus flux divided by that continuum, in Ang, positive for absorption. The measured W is 0.7 Ang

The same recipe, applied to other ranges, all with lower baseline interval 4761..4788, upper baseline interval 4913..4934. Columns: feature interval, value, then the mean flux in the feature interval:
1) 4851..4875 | 2.7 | 2.73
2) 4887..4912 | 0.2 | 3.05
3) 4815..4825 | -0.5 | 3.23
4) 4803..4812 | 0.1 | 3.04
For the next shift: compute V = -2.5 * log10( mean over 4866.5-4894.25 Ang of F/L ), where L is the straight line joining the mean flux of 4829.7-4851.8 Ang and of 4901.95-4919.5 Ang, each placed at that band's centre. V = 0.07 mag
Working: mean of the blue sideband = 3.1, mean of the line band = 2.92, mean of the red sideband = 3.11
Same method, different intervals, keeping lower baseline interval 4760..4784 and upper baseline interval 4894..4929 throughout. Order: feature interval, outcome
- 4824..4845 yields -0.02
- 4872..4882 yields 0.04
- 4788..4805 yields -0.01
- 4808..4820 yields -0.05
